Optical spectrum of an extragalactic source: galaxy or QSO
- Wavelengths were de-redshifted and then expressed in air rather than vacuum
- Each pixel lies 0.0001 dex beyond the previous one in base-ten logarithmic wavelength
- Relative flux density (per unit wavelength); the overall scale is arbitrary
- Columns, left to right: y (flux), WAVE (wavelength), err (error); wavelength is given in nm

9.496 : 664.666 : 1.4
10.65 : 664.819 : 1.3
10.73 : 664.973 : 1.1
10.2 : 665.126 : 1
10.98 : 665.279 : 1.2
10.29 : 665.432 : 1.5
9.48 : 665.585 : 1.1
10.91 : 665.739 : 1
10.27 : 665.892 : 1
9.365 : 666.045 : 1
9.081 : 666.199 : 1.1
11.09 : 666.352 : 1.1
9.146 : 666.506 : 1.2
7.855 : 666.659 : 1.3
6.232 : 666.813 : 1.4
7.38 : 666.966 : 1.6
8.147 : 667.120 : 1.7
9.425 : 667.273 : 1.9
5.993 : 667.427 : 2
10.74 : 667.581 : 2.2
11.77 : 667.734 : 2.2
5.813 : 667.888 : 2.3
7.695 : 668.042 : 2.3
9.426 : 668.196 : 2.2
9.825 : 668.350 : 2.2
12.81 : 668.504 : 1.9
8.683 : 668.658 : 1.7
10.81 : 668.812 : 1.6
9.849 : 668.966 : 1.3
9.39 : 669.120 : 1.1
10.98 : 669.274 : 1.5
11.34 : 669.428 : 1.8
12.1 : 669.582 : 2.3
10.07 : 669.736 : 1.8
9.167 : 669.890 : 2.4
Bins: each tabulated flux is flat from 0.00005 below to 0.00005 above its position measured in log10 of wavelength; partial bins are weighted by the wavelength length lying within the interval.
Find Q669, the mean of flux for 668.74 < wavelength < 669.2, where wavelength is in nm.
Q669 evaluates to 10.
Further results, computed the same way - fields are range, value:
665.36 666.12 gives 10.1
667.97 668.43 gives 9.01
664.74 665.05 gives 10.7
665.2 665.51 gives 10.6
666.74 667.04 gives 6.82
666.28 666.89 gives 8.56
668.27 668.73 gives 10.4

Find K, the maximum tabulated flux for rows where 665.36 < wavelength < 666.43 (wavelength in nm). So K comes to 11.09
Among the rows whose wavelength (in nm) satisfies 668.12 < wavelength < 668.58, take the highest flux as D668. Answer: 12.81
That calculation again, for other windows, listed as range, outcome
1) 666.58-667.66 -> 10.74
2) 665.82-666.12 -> 10.27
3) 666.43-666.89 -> 9.146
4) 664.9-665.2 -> 10.73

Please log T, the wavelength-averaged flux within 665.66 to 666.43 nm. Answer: 10.1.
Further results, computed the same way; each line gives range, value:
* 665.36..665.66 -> 9.89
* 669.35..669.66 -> 11.7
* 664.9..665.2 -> 10.5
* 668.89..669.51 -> 10.4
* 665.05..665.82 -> 10.4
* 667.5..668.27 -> 9.07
